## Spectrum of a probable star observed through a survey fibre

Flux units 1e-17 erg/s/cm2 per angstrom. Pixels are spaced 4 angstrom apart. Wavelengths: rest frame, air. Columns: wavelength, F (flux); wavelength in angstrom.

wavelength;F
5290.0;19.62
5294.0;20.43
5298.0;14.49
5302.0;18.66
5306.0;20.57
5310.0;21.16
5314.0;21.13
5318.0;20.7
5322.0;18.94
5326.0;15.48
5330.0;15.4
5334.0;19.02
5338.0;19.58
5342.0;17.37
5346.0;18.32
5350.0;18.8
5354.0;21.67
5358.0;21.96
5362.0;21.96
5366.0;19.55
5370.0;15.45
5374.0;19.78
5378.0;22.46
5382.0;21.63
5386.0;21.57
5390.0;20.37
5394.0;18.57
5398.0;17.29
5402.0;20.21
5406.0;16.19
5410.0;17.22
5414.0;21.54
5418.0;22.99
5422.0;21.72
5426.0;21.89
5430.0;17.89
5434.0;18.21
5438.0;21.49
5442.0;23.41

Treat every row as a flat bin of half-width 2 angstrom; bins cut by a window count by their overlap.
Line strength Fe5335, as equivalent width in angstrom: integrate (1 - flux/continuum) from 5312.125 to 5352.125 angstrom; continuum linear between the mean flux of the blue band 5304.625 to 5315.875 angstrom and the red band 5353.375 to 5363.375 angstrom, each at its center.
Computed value 5.43 angstrom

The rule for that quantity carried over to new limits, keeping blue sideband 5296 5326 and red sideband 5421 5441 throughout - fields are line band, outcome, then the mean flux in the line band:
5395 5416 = 1.6 angstrom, 18.5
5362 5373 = 0.7 angstrom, 18.5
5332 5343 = 0.3 angstrom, 18.8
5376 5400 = -0.5 angstrom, 20.3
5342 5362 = -0.6 angstrom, 20.1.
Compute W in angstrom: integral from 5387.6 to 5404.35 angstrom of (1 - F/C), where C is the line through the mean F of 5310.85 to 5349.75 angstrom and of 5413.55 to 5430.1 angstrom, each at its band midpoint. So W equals 1.3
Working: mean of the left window 18.5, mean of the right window 21.6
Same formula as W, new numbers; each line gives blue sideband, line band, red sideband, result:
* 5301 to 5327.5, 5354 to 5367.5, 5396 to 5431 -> -1.1 angstrom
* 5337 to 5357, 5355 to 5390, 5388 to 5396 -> -2.1 angstrom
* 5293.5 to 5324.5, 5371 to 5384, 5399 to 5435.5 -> -0.8 angstrom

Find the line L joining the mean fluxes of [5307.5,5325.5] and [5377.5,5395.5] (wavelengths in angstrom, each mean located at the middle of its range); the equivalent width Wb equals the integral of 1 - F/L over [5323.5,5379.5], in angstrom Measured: 4.0 angstrom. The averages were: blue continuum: 20.1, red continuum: 20.9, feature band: 19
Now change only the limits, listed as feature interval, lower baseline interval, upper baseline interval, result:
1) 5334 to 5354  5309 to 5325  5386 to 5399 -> 0.95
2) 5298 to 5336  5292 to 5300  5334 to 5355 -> -1.38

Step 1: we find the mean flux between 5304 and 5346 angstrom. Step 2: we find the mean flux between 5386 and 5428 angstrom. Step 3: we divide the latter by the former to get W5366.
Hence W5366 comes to 1.1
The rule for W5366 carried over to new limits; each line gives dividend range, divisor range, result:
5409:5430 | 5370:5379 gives 1.06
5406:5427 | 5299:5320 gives 1.02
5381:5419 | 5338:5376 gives 1.01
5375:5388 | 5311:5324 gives 1.07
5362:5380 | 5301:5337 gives 1.03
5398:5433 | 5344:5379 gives 0.99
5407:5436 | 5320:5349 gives 1.13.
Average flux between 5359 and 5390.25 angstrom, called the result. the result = 20.4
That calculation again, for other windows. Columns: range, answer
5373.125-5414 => 19.6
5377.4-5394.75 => 21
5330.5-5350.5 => 18.4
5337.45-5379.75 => 19.7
